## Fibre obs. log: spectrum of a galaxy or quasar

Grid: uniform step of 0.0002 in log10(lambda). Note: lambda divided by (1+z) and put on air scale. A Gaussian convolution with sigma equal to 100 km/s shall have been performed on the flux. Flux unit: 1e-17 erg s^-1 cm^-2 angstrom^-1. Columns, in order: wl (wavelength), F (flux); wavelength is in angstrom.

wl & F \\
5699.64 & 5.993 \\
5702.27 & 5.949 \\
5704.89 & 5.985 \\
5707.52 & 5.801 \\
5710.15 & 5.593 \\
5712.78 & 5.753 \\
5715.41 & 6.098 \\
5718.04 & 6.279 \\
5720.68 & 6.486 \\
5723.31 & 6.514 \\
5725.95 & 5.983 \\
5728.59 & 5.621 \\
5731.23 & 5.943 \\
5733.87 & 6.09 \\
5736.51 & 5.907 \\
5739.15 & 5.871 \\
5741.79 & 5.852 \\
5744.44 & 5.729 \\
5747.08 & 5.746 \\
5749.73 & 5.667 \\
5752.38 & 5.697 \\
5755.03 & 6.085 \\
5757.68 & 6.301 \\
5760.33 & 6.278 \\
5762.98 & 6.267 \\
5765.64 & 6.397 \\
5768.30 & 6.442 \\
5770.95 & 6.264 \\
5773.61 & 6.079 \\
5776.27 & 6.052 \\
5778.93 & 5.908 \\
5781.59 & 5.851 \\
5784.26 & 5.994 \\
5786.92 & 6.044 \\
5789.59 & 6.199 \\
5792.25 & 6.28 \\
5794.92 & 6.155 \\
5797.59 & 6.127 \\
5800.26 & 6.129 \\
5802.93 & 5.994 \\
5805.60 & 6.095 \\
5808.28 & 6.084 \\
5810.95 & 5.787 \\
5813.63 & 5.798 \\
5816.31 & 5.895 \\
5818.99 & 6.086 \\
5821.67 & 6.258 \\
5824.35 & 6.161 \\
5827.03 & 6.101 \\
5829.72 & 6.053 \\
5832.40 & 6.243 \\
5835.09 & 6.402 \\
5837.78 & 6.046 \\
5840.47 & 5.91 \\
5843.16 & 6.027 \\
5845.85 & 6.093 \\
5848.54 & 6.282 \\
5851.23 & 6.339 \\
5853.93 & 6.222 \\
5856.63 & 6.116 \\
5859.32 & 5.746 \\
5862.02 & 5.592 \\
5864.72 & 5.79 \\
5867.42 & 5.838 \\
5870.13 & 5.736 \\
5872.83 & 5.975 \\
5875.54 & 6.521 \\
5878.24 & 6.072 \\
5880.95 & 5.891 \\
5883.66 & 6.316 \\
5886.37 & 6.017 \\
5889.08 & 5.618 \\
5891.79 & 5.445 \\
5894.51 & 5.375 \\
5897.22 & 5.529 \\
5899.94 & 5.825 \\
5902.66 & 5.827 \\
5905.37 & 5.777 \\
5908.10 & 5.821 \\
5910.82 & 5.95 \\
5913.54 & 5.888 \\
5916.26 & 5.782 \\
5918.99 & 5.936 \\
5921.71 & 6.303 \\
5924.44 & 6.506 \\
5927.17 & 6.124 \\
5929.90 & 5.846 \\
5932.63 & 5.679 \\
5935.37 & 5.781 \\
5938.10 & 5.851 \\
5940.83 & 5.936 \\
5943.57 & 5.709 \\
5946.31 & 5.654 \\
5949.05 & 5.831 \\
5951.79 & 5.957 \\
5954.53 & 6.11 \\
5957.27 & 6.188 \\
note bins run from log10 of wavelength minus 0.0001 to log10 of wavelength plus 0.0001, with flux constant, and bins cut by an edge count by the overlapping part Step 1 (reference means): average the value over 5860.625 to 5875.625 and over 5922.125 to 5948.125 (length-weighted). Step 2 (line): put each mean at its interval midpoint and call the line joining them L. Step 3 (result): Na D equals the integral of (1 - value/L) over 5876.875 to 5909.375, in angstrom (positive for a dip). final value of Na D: 0.5 angstrom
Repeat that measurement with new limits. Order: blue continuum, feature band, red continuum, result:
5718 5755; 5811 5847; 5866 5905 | -1.1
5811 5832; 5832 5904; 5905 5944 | 0.5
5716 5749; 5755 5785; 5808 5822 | -0.9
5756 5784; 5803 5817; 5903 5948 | 0.4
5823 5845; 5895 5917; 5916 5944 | 0.8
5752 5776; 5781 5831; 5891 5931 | 0.5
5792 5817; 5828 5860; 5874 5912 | -1.0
